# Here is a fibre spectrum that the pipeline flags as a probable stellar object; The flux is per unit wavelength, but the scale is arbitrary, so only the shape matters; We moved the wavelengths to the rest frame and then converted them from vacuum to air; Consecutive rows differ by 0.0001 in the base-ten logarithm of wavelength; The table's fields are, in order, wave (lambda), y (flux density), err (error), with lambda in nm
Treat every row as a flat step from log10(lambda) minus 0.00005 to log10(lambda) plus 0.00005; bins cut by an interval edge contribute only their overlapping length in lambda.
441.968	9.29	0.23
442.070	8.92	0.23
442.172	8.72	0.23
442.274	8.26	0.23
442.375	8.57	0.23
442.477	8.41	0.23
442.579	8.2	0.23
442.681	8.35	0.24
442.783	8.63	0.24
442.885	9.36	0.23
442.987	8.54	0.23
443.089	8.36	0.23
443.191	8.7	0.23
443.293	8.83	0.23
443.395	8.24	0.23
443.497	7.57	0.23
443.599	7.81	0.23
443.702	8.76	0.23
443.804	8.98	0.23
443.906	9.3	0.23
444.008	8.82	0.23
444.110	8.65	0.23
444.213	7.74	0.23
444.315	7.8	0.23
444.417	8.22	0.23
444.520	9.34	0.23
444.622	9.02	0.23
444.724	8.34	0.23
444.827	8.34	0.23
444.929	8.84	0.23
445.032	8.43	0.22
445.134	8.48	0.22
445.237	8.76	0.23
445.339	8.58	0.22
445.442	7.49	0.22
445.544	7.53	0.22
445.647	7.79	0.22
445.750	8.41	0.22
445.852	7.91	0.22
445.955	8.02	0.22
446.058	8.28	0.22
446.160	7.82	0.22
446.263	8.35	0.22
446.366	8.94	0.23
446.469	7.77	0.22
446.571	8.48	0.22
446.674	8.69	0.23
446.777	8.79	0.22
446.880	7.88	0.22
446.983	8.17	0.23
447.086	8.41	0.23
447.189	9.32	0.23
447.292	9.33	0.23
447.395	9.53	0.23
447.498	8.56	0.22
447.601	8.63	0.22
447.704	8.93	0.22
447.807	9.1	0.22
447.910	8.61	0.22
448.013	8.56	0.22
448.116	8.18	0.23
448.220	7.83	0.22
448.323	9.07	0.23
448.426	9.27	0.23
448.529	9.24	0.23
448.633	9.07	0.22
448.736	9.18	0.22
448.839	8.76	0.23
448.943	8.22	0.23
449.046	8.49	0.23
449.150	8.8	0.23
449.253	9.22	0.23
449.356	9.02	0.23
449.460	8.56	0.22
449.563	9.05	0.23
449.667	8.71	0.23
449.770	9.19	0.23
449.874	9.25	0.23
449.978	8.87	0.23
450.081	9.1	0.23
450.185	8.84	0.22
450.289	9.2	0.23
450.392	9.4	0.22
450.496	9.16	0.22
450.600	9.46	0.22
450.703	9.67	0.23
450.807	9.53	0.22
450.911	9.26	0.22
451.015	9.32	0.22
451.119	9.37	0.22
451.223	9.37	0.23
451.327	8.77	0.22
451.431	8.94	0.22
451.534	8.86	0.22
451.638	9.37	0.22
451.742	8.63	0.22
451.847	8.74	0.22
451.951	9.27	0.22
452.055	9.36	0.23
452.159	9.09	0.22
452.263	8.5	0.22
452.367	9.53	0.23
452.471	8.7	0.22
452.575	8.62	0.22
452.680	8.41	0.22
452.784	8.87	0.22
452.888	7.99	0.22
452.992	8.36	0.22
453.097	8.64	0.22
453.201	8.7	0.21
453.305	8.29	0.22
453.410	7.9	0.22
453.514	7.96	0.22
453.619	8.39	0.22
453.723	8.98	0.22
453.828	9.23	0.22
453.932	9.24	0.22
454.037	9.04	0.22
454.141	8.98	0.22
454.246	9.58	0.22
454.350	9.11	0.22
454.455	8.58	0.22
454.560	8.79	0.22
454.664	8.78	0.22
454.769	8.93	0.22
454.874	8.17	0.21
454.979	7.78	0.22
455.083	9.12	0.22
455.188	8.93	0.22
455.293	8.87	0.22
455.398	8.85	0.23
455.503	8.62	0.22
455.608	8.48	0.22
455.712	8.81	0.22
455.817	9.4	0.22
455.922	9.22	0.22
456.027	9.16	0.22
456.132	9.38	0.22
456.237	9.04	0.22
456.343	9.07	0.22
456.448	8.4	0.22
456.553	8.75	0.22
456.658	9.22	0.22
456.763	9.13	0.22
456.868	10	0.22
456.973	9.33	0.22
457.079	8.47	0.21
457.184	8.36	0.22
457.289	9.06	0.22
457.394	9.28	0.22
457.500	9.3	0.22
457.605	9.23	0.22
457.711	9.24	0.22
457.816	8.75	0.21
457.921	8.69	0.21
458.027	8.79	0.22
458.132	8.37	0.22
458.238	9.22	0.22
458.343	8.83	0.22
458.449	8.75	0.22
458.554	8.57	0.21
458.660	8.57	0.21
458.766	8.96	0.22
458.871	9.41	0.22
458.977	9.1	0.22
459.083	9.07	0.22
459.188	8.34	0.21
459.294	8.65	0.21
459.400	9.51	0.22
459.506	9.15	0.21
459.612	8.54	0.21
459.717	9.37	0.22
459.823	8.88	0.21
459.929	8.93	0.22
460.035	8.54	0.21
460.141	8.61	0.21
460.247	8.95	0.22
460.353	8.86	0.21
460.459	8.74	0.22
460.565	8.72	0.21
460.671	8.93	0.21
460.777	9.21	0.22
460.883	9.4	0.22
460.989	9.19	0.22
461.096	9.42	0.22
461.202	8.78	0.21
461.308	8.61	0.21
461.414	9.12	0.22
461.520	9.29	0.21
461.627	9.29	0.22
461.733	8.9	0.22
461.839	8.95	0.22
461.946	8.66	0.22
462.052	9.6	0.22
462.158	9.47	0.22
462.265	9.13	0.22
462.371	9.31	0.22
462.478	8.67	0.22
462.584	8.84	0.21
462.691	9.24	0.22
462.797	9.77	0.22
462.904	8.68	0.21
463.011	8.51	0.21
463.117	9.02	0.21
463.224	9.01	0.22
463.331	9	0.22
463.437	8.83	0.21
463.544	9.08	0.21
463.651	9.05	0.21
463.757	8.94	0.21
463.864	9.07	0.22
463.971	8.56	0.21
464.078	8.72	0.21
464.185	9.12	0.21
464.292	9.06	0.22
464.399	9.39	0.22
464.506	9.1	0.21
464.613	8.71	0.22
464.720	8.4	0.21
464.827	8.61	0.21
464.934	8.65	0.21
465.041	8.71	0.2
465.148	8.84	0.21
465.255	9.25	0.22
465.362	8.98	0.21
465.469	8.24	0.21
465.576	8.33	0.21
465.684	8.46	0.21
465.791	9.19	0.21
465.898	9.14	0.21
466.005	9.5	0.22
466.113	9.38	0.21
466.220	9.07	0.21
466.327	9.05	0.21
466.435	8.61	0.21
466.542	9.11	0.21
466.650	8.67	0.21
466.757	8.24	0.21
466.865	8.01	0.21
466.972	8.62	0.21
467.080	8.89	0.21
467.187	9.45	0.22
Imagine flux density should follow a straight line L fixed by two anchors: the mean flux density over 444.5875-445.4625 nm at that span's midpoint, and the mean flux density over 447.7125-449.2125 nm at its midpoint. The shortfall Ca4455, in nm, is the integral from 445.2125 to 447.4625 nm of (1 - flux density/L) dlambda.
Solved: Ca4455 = 0.06 nm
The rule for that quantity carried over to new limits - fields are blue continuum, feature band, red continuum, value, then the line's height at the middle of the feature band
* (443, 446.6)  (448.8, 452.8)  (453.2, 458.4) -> -0.17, 8.64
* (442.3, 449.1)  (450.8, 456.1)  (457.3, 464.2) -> -0.06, 8.75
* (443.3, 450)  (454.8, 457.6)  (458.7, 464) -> -0.03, 8.85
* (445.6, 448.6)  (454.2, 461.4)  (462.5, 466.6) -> -0.12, 8.78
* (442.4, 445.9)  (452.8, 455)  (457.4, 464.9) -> 0.02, 8.73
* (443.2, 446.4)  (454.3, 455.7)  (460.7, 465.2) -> 0.00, 8.72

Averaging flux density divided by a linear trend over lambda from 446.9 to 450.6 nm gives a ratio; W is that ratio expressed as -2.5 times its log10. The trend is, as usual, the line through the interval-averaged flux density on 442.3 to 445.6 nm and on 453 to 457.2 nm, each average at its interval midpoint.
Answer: -0.03 mag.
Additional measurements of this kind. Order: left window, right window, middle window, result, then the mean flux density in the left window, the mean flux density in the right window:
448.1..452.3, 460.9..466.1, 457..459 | 0.01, 9.01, 8.97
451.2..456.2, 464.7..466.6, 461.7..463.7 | -0.02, 8.82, 8.87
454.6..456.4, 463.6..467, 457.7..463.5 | -0.01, 8.86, 8.84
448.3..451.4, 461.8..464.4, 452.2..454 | 0.06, 9.08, 9.02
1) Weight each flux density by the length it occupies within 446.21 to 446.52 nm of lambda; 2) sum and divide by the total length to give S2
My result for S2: 8.34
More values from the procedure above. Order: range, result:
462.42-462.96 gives 9.03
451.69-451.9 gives 8.65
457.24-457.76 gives 9.21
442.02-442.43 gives 8.62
